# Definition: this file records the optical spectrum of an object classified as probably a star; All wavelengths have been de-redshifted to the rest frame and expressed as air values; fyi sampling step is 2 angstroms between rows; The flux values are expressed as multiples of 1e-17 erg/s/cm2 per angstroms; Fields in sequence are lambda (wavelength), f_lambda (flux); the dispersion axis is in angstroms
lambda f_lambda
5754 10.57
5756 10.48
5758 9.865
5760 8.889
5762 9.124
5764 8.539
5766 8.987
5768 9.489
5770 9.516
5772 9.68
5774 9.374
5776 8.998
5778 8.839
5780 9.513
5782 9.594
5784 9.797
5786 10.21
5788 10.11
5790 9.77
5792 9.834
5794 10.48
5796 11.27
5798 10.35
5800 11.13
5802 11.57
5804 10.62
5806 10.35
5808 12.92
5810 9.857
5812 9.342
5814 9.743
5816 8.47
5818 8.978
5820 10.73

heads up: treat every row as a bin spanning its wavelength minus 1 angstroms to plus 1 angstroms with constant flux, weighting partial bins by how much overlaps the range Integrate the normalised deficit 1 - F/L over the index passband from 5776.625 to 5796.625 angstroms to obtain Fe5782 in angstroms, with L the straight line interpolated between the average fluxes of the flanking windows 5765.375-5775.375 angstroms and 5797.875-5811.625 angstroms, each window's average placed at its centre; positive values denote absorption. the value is 0.5 angstroms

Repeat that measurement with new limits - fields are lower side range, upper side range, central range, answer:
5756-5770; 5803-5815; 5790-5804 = -0.7 angstroms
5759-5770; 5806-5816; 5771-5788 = -0.2 angstroms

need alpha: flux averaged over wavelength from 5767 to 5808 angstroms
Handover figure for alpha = 10.1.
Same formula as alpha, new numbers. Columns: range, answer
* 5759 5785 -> 9.26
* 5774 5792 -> 9.6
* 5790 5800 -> 10.5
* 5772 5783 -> 9.3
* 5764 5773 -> 9.32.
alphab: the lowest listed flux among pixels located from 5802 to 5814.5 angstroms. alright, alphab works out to 9.342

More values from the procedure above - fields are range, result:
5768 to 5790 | 8.839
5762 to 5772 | 8.539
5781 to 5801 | 9.594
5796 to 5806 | 10.35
